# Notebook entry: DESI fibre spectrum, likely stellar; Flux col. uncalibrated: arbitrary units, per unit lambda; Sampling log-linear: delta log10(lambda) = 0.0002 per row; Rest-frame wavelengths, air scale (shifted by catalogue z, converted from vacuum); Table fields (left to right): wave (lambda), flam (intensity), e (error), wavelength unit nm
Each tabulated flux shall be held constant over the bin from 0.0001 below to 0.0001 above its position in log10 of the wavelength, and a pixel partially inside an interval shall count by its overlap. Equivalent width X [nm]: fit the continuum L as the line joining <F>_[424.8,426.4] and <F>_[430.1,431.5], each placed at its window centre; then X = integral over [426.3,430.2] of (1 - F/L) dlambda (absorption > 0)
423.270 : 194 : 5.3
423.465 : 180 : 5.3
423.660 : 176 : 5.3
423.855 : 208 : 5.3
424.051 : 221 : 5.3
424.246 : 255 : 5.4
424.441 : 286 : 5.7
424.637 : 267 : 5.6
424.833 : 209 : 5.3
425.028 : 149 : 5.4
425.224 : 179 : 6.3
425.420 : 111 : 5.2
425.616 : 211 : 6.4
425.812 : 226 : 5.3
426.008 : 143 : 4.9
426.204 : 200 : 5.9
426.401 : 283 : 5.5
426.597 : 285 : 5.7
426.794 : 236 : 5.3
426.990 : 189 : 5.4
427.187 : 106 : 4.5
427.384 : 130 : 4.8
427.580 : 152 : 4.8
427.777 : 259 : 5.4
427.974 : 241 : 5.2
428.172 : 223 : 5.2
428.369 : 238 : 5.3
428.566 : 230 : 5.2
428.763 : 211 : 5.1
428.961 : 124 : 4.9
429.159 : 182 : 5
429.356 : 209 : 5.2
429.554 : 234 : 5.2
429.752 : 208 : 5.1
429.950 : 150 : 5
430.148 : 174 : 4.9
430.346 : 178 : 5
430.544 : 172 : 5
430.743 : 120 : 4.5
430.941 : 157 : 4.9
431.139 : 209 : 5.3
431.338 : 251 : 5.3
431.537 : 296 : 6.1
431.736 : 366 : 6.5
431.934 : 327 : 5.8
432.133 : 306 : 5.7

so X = -0.40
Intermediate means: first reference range 184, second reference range 186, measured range 203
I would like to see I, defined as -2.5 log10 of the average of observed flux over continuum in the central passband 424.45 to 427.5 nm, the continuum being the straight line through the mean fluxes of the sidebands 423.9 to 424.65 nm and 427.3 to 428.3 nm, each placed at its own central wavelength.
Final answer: 0.161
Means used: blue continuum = 253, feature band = 197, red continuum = 203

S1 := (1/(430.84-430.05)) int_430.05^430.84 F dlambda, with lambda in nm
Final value 161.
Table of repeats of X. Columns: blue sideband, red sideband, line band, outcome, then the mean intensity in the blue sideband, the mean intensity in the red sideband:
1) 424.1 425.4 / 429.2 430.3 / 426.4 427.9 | 0.04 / 217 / 194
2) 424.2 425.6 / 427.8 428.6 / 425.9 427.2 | 0.05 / 206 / 236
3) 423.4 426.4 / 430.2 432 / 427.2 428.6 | 0.08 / 204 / 228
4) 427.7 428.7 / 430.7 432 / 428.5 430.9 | 0.61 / 237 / 250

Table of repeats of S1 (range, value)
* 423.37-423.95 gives 188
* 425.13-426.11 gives 174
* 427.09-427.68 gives 130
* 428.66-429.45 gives 182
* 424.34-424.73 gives 276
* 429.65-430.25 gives 178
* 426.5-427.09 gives 236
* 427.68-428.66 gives 238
